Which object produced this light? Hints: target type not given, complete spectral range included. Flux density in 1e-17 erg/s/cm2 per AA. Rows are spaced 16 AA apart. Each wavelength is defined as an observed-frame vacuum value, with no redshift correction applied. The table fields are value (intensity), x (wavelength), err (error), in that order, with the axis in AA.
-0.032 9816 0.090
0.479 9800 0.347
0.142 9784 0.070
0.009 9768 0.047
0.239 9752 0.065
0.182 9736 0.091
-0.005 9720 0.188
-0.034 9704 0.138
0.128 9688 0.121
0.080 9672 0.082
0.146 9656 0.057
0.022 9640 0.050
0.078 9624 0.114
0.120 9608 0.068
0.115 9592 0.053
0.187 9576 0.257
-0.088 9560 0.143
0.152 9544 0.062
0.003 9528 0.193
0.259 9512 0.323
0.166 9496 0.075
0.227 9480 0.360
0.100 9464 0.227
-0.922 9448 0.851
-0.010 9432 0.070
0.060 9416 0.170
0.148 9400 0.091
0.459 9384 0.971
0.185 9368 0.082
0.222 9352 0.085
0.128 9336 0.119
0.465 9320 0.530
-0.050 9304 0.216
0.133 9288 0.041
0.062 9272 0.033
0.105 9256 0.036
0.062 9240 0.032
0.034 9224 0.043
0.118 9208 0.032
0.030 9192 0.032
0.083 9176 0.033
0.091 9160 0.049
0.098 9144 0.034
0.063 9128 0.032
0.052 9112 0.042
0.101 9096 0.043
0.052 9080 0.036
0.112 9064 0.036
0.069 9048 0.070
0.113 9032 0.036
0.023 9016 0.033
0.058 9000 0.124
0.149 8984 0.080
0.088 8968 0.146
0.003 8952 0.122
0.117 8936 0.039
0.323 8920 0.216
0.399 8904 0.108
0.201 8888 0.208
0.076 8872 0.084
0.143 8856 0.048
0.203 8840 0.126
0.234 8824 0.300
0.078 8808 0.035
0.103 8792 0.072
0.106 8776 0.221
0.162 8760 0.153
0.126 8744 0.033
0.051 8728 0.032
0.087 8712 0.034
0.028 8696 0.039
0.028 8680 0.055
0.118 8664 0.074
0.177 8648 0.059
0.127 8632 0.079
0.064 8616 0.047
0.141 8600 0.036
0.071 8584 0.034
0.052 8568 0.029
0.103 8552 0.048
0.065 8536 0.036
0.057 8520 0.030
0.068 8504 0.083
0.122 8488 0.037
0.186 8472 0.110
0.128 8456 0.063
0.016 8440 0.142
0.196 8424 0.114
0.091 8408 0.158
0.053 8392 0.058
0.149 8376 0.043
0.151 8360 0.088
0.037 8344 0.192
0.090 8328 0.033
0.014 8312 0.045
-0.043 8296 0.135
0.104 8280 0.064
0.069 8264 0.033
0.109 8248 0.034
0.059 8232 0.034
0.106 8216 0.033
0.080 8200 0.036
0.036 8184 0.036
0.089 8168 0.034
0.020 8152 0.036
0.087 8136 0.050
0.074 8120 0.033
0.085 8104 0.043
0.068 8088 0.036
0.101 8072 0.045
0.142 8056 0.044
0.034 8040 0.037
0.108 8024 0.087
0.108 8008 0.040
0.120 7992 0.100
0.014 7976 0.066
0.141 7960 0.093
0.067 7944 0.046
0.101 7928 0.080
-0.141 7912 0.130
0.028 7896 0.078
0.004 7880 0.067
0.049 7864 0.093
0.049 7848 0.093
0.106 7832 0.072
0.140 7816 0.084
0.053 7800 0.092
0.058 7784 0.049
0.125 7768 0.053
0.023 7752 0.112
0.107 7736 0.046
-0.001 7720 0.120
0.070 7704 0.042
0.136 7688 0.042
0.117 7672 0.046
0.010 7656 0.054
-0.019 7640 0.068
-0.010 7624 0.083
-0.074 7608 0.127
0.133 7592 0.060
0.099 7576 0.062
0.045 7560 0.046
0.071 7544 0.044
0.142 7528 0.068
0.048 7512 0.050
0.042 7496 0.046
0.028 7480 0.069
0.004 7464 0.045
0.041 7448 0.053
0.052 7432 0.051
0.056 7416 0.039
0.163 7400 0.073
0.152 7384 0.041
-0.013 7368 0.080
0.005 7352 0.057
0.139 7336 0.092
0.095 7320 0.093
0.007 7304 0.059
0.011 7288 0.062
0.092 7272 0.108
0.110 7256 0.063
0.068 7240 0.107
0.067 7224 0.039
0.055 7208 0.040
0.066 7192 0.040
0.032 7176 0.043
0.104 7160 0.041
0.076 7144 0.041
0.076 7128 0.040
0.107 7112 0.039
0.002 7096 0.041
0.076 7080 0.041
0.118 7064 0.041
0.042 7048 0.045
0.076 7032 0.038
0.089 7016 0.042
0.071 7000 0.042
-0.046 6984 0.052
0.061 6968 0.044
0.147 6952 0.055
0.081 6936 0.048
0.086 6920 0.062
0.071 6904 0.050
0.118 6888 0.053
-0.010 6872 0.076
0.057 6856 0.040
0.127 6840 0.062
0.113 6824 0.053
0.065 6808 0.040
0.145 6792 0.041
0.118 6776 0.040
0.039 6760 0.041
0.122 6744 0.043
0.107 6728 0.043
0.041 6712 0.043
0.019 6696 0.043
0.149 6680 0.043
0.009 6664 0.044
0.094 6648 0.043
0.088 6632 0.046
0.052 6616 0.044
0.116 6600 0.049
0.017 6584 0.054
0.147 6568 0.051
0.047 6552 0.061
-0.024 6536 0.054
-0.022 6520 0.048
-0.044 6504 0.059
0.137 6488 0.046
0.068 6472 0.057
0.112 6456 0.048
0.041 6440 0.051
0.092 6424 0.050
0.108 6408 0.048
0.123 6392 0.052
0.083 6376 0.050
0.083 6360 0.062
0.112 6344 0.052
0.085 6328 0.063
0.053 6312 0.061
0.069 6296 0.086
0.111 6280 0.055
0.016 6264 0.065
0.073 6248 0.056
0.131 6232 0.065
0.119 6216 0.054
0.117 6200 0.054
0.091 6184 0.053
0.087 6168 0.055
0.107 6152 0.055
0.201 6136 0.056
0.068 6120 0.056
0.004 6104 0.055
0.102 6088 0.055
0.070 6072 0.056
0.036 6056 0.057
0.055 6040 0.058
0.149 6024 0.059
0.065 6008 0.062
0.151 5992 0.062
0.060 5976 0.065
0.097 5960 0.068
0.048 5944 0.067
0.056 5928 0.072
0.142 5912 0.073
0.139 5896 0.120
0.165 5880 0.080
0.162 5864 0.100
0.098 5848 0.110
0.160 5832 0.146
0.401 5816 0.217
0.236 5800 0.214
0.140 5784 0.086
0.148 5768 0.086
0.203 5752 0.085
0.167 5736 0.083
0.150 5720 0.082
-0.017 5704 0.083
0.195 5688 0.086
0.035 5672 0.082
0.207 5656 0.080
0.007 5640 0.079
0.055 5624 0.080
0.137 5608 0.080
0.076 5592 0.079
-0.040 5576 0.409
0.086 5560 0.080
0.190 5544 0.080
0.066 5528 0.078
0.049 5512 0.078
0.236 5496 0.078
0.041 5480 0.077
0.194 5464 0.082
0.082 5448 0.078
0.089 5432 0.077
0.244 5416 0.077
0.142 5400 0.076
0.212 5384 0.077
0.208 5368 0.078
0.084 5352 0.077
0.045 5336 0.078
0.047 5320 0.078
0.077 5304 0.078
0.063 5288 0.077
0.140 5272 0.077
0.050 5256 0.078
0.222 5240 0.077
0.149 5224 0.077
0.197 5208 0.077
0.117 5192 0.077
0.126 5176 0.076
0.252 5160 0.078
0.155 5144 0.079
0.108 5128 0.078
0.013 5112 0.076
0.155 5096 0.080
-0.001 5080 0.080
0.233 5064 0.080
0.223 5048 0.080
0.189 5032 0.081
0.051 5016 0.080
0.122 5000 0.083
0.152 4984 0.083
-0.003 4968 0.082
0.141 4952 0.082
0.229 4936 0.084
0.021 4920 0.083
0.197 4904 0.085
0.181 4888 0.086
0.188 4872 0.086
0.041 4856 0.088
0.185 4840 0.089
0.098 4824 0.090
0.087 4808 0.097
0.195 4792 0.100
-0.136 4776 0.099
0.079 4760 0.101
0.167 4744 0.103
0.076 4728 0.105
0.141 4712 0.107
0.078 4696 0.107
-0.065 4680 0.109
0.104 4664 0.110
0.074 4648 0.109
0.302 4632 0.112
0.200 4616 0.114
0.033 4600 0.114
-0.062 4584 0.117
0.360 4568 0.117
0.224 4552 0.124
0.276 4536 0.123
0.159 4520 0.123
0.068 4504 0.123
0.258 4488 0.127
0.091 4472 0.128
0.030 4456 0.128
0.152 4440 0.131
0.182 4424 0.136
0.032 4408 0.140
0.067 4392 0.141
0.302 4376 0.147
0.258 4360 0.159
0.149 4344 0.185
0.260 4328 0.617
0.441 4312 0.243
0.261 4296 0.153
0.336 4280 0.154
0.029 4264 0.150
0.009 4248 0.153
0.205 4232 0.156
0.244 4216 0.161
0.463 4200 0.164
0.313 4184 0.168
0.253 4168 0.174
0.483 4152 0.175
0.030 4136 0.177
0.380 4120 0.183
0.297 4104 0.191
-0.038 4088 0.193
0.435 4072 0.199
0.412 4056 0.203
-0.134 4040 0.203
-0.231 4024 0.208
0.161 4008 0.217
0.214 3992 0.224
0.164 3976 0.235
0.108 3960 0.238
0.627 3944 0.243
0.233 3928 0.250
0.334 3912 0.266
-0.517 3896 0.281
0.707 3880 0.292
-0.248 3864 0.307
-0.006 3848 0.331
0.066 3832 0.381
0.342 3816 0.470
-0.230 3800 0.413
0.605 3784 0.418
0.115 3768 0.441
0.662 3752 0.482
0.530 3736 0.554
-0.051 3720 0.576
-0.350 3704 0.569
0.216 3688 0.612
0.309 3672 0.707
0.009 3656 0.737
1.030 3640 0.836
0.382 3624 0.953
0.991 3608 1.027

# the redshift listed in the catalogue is 1.389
